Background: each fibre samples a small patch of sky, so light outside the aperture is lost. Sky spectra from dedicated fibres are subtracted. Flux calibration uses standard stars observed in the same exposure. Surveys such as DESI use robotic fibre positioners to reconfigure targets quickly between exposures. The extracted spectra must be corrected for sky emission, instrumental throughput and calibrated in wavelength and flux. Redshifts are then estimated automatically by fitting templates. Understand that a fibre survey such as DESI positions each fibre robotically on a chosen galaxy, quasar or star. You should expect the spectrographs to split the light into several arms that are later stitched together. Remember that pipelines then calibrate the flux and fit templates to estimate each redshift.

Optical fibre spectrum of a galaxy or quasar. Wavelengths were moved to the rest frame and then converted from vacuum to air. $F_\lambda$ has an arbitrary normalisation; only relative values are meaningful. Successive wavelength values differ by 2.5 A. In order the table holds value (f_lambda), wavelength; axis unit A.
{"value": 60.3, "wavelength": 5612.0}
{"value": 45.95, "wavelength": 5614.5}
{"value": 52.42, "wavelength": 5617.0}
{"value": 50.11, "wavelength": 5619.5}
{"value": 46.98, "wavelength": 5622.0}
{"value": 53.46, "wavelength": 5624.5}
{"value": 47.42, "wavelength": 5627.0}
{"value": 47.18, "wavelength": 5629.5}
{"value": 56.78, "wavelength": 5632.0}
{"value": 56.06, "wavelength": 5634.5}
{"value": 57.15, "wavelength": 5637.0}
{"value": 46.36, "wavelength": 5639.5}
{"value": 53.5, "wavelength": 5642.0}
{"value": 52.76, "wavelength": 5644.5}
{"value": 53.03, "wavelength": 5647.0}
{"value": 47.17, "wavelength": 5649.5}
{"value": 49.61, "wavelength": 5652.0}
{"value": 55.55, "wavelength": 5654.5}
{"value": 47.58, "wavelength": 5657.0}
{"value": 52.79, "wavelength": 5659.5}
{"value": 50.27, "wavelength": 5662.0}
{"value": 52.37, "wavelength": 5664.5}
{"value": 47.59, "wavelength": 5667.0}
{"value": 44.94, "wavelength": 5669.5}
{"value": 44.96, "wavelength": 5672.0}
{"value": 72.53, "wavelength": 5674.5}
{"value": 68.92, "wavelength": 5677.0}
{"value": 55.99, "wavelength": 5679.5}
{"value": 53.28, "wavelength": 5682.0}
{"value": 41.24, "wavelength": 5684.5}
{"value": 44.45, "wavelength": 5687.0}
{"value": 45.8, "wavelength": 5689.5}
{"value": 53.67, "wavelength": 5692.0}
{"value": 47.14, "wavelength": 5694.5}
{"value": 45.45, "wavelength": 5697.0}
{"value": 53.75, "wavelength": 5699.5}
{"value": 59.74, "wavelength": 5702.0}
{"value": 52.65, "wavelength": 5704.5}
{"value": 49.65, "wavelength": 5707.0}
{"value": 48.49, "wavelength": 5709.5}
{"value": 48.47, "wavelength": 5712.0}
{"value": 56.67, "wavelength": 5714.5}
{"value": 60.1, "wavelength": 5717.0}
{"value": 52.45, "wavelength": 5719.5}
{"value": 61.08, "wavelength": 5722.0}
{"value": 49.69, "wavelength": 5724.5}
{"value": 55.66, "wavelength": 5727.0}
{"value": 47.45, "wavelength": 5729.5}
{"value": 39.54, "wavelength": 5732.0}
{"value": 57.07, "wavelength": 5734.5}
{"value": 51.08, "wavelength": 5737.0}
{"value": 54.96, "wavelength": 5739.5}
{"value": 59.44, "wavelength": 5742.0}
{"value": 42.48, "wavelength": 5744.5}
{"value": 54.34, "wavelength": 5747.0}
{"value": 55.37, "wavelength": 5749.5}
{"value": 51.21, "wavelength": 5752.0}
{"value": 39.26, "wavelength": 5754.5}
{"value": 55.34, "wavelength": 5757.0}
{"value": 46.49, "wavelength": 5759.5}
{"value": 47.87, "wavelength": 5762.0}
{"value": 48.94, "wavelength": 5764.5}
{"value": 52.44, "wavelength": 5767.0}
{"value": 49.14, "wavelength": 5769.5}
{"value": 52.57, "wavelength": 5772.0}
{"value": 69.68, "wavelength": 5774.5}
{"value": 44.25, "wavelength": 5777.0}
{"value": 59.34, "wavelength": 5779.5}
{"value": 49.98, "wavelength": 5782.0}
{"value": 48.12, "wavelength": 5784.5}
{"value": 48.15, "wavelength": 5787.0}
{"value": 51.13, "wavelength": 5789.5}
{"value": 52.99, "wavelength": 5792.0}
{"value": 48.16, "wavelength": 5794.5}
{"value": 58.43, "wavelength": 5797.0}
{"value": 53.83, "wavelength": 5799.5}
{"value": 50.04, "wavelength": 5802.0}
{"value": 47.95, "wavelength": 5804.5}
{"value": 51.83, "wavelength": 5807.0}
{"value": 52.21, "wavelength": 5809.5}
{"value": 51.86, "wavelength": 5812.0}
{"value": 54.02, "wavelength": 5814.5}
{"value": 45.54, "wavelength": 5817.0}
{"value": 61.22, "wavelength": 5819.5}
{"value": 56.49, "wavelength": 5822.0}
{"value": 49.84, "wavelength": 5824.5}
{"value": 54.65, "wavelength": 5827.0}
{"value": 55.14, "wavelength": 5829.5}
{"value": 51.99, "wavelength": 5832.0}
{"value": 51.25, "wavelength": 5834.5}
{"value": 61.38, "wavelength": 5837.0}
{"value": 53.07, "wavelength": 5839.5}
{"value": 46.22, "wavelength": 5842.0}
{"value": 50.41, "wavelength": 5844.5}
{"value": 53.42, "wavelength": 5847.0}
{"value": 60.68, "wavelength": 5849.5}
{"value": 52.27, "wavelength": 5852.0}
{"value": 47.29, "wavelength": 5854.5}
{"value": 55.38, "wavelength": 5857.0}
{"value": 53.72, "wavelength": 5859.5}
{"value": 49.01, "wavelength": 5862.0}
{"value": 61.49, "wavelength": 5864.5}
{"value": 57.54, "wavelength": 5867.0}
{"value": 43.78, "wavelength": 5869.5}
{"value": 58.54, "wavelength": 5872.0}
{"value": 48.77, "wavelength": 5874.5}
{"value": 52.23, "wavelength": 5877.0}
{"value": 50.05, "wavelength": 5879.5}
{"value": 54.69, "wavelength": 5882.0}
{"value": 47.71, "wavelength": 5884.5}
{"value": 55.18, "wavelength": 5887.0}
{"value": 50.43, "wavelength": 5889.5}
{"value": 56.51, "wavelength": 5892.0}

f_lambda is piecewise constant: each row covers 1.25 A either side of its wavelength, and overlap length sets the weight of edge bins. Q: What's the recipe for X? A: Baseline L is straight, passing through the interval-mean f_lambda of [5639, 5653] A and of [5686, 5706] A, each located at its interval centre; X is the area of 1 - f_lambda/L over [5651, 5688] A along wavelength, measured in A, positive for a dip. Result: -1.2 A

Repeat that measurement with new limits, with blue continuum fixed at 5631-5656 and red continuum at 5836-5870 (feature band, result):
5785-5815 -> 0.9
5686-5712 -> 1.4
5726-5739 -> 0.7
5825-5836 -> 0.0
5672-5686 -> -1.1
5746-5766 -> 1.2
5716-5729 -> -0.6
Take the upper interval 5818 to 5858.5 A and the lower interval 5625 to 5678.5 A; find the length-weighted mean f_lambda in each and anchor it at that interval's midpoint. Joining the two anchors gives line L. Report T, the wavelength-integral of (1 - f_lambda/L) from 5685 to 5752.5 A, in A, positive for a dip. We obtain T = 1.7 A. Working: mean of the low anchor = 52.6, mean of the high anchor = 53.7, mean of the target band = 51.7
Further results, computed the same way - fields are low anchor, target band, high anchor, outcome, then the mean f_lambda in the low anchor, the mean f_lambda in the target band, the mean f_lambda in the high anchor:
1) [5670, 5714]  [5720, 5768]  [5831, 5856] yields 1.2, 52.1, 51.1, 52.8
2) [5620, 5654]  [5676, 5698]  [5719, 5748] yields 0.5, 51.4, 50.5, 52.1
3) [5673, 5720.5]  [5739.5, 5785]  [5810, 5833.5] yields 1.4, 53.1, 51.6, 53.4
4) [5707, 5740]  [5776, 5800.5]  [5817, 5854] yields 0.8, 52.4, 51.5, 53.7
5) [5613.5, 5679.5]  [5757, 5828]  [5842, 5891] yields 0.5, 52.2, 52.1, 52.6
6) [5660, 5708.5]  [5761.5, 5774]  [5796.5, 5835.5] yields 0.2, 51.8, 51.5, 52.8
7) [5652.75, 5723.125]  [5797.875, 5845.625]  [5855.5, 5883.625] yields 0.2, 52.4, 52.6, 53.1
